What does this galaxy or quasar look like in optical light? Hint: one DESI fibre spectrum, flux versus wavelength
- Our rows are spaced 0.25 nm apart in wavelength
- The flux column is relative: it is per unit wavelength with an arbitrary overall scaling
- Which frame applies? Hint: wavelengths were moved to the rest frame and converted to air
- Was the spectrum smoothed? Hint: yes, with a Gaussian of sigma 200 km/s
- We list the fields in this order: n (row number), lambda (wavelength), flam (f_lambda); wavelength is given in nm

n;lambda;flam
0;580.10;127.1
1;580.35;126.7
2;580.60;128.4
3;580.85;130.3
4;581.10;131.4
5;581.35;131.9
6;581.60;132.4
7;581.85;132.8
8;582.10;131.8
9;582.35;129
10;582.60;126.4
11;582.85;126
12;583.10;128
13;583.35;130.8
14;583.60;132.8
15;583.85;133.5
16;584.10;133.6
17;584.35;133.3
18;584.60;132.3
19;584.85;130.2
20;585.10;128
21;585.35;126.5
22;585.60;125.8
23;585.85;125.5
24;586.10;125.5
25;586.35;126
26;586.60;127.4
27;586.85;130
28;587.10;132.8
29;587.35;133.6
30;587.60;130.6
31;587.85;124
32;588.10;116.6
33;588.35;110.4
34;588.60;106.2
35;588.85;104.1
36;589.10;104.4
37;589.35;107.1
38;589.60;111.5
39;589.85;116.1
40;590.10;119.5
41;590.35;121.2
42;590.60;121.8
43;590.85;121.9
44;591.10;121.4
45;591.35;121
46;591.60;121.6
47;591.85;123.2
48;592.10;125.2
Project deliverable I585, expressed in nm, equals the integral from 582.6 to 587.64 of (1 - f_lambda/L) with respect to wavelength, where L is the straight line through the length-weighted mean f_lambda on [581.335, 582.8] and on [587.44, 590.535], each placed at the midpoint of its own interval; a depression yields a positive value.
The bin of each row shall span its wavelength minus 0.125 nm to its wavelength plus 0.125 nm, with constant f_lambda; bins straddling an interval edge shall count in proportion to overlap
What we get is -0.251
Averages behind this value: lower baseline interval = 130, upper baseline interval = 115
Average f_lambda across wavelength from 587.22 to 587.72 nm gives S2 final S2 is 132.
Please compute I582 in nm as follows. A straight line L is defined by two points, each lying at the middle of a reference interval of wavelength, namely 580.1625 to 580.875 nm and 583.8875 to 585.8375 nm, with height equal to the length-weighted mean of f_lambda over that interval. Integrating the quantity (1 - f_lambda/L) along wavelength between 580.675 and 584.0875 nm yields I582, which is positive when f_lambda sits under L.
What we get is -0.05 nm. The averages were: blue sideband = 128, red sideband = 130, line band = 131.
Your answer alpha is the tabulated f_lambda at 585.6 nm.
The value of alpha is 125.8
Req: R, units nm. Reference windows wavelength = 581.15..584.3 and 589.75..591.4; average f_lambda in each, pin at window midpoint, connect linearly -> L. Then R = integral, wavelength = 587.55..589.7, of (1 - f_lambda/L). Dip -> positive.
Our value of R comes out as 0.19 nm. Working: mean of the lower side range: 131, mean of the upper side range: 120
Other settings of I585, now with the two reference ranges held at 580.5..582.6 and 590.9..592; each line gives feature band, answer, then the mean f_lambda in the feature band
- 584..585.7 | -0.029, 130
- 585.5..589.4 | 0.145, 121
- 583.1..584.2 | -0.028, 132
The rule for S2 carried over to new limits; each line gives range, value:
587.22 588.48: 123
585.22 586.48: 126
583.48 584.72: 133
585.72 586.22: 126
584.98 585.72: 127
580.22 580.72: 128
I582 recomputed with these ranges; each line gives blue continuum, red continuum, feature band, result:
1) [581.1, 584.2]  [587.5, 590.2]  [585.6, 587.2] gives -0.098 nm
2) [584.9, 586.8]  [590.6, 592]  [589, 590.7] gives 0.118 nm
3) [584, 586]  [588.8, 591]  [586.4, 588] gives -0.087 nm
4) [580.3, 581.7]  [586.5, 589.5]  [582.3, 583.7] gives -0.019 nm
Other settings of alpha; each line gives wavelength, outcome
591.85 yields 123.2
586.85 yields 130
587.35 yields 133.6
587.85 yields 124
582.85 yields 126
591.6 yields 121.6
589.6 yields 111.5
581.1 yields 131.4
